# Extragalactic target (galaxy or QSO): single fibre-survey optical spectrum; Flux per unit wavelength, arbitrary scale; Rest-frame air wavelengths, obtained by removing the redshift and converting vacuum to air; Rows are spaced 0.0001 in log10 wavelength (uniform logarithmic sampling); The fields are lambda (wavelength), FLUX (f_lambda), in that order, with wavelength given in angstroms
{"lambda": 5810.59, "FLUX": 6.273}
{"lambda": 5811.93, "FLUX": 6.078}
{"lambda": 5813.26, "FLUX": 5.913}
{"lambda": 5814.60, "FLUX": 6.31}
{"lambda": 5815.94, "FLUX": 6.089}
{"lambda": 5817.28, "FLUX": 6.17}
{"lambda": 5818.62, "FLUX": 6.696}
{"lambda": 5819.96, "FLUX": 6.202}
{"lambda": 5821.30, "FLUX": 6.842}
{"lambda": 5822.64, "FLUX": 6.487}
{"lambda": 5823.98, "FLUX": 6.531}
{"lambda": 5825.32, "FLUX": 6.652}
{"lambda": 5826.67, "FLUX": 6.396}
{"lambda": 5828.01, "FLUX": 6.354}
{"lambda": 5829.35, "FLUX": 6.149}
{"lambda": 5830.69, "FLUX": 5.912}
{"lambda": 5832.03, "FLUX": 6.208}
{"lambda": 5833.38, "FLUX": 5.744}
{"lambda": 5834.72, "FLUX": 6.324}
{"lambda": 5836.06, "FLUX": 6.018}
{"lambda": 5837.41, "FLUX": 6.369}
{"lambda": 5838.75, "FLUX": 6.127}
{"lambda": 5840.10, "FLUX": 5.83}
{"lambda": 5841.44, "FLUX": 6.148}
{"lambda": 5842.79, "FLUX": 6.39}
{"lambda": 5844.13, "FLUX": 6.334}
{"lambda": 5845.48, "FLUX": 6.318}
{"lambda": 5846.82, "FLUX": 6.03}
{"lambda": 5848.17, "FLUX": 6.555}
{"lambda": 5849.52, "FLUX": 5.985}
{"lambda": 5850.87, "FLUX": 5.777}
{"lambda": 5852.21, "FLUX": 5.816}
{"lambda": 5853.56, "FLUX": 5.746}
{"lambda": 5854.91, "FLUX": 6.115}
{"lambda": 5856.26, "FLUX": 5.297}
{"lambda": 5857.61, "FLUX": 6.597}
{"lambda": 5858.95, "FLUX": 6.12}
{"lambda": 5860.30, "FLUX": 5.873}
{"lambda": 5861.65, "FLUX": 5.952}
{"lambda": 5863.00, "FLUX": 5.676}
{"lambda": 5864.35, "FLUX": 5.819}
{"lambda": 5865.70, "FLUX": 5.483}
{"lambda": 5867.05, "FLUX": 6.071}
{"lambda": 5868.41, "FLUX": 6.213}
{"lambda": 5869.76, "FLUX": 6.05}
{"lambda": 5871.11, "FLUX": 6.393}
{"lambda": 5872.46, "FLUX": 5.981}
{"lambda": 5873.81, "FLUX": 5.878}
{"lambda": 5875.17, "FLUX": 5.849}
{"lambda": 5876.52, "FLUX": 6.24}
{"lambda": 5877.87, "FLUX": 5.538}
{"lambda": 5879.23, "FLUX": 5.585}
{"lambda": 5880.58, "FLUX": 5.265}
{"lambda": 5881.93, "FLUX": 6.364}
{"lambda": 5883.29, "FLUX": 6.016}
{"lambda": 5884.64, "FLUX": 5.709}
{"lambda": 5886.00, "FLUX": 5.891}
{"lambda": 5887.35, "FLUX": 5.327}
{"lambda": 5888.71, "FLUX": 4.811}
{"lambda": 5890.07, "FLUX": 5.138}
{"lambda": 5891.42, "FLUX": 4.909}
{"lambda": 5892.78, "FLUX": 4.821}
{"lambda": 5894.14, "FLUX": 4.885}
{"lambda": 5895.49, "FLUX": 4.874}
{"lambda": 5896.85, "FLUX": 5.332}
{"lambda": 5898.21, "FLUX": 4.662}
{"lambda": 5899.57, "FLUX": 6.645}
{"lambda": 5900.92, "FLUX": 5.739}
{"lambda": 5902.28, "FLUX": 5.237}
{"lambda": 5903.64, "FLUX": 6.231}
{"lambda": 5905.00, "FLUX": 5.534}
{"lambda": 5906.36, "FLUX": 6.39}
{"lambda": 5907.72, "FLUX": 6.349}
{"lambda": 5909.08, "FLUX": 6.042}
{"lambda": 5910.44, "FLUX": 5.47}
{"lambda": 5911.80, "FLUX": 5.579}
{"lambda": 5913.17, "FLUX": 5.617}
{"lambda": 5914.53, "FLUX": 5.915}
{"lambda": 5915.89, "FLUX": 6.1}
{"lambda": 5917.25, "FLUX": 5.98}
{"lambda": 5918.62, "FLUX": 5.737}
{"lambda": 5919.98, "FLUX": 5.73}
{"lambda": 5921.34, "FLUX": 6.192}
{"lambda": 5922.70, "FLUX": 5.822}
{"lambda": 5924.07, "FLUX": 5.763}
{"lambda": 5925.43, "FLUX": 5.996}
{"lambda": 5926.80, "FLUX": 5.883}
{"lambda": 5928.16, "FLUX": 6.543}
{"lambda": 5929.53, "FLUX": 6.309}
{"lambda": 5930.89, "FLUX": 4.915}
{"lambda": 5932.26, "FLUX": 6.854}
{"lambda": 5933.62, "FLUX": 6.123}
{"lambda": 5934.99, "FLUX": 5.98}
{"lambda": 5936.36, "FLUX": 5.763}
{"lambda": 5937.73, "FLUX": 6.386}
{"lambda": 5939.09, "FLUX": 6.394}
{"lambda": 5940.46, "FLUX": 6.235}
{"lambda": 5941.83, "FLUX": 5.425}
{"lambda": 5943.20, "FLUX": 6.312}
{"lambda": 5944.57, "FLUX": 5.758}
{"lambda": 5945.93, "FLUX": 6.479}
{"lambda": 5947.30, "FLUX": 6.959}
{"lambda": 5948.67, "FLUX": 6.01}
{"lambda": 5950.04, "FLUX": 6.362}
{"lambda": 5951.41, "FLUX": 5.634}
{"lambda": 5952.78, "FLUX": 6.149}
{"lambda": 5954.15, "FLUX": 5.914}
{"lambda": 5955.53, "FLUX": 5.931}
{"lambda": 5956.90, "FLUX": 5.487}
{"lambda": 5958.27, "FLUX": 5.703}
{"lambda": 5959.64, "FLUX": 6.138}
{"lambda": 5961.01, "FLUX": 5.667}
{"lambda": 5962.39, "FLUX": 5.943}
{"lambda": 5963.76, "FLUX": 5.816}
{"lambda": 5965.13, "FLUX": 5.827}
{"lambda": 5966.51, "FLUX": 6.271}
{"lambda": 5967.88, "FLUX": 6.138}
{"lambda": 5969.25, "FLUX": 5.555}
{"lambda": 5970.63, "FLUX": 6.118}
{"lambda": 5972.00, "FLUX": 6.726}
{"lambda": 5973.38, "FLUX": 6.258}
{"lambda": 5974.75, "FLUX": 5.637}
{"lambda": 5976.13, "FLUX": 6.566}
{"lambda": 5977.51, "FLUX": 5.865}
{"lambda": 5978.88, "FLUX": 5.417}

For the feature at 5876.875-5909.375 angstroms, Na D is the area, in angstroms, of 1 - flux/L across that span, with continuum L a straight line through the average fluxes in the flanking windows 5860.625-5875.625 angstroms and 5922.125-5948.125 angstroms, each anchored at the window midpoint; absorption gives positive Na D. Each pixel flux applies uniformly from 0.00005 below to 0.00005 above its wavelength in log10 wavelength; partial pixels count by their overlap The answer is 2.41 angstroms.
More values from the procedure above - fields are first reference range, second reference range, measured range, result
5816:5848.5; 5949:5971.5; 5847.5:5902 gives 3.9 angstroms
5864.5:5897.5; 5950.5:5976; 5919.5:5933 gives -0.5 angstroms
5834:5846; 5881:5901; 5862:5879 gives -0.6 angstroms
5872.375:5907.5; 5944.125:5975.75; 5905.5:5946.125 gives -1.3 angstroms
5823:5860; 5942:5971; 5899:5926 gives 0.7 angstroms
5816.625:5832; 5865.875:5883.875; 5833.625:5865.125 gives 0.6 angstroms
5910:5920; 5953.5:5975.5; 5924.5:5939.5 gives -0.7 angstroms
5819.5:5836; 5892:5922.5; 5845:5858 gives 0.2 angstroms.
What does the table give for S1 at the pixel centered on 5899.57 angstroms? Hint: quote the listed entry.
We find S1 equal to 6.645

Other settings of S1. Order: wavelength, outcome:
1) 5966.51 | 6.271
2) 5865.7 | 5.483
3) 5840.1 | 5.83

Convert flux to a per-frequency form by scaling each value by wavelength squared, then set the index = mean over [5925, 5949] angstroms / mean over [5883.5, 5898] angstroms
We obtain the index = 1.20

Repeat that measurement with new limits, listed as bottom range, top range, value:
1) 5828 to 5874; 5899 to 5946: 1.01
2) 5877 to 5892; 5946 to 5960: 1.12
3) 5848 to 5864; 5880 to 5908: 0.94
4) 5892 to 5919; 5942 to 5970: 1.08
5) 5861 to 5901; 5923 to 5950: 1.11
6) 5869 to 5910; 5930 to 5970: 1.08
